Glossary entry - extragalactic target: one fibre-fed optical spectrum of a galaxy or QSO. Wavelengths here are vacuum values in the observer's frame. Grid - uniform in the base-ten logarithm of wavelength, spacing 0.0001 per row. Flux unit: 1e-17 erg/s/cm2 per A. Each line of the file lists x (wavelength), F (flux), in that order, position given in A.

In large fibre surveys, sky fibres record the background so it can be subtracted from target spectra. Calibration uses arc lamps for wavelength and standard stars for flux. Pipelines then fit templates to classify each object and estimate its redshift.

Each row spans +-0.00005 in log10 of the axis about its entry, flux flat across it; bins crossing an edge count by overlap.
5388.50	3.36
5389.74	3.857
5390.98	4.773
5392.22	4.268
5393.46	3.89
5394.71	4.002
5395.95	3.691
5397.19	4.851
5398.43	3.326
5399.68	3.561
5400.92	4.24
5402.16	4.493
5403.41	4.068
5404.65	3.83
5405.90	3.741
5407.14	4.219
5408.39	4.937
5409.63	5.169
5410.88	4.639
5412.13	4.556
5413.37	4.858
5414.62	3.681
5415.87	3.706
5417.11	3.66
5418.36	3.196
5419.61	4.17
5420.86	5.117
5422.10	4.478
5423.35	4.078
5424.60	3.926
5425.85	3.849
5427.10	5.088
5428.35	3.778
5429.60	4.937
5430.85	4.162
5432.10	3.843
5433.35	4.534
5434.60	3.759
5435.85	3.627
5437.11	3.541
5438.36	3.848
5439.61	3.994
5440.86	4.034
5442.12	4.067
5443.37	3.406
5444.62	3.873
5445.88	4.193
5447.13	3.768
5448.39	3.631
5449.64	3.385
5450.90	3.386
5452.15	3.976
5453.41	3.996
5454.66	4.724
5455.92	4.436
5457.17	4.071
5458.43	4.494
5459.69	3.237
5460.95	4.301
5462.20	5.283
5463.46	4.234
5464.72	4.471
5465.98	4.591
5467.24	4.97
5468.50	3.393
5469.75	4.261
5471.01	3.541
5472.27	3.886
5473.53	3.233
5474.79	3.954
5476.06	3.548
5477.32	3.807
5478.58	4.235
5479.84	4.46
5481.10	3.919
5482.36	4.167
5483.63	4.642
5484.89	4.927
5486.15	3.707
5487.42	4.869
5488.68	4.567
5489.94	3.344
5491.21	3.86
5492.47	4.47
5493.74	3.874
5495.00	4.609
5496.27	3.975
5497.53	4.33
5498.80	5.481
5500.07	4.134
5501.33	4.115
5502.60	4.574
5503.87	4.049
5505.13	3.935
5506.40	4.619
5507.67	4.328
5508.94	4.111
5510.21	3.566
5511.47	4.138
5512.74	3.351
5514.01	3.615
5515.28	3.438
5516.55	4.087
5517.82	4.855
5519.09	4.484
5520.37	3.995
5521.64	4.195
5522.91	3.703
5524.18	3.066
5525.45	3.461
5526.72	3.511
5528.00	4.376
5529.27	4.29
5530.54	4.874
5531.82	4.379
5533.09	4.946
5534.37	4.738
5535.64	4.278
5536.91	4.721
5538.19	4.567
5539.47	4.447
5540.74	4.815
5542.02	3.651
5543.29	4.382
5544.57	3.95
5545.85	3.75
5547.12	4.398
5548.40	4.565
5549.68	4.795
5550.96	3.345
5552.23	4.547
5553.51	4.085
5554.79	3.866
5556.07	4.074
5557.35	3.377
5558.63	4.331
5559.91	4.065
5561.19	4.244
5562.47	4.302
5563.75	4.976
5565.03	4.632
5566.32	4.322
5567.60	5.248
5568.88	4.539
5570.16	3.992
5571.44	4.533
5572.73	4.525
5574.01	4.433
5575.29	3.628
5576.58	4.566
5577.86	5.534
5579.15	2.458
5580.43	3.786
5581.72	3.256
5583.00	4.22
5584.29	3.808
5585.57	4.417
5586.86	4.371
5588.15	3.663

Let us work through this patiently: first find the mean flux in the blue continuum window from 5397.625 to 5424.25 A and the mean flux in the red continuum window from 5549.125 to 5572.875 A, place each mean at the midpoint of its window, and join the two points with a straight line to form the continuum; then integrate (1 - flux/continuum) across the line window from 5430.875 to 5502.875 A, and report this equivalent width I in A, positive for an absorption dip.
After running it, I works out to 2.19 A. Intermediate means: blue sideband 4.18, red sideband 4.3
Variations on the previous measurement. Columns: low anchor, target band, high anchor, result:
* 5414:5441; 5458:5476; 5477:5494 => 0.23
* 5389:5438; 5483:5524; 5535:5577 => 0.70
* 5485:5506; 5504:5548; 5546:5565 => 0.94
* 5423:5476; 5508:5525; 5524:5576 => 1.23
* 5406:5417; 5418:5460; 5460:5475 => 2.51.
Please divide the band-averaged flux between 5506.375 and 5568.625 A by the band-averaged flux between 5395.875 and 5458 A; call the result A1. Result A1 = 1.03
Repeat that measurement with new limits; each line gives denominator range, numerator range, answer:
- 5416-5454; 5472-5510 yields 1.05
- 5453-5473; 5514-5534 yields 0.97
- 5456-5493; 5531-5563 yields 1.03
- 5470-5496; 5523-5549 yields 1.04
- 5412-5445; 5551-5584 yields 1.03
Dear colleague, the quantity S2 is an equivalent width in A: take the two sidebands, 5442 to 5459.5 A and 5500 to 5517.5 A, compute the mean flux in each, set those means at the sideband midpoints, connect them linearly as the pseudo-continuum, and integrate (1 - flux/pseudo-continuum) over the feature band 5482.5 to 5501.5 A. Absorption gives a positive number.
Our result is -1.6 A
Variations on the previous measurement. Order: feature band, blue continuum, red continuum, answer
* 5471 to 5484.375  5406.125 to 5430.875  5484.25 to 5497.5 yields 0.8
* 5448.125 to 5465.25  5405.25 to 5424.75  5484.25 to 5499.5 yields 0.7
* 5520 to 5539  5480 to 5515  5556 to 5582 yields 0.0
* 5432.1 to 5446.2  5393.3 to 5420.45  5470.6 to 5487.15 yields 0.7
